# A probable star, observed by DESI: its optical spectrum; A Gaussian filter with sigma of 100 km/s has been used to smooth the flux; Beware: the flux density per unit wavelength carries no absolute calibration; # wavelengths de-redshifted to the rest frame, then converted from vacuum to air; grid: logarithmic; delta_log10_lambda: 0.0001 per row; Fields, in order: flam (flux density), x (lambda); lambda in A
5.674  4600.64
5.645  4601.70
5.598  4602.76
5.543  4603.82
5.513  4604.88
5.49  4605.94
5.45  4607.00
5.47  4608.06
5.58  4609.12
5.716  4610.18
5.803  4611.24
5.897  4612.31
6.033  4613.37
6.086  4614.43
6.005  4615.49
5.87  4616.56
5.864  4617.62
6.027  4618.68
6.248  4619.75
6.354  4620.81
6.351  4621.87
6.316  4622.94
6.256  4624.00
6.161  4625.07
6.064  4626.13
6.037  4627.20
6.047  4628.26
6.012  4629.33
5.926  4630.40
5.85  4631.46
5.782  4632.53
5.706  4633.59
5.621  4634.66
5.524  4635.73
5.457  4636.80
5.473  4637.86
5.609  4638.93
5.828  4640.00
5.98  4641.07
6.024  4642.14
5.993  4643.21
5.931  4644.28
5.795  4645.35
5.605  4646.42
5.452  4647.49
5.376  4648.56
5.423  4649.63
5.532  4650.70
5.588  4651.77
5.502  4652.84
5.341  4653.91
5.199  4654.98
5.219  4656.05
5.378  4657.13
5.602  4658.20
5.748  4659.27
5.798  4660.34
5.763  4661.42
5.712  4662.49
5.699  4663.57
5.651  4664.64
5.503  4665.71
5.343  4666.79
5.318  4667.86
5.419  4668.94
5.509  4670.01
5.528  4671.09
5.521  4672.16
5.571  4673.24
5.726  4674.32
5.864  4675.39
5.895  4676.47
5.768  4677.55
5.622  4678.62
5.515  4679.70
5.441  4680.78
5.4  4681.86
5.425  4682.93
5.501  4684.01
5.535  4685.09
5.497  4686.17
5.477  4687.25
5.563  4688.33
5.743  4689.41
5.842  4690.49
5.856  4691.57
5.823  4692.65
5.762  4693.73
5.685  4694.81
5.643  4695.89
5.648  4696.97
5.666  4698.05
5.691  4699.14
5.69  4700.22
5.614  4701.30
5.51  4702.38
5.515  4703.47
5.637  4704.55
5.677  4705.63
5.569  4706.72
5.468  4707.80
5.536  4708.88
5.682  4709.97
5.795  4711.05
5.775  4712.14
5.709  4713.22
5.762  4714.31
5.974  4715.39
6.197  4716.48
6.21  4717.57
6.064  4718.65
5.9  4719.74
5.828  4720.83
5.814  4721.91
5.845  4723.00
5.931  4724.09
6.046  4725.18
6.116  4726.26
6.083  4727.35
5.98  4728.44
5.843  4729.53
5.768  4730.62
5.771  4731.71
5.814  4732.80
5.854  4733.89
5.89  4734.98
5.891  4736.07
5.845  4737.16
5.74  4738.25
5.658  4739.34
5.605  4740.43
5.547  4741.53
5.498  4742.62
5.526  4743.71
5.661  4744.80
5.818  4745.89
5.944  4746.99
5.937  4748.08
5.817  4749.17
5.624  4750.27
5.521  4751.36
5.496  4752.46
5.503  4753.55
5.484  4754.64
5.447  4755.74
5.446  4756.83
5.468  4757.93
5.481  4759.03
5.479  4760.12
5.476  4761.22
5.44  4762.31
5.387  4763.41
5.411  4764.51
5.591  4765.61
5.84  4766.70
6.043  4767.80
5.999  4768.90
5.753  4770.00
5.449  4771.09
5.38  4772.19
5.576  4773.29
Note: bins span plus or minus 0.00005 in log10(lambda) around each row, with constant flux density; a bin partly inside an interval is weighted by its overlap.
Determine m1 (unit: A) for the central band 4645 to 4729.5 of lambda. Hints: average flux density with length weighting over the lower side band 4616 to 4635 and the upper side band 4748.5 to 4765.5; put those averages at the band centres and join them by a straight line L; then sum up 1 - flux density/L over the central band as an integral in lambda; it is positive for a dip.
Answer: 1.69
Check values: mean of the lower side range 6.03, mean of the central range 5.66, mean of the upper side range 5.5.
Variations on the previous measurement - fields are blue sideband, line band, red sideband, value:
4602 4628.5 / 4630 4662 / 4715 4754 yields 1.4 A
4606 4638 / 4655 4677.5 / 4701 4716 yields 0.8 A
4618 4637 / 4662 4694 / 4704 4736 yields 1.7 A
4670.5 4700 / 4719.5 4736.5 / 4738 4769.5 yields -0.8 A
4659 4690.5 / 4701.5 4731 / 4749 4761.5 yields -1.5 A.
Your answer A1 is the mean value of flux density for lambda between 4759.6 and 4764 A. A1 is 5.44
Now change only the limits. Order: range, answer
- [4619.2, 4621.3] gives 6.29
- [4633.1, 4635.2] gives 5.65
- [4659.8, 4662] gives 5.78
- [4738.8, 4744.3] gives 5.57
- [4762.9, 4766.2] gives 5.47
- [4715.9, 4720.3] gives 6.08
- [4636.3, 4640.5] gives 5.6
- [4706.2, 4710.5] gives 5.57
